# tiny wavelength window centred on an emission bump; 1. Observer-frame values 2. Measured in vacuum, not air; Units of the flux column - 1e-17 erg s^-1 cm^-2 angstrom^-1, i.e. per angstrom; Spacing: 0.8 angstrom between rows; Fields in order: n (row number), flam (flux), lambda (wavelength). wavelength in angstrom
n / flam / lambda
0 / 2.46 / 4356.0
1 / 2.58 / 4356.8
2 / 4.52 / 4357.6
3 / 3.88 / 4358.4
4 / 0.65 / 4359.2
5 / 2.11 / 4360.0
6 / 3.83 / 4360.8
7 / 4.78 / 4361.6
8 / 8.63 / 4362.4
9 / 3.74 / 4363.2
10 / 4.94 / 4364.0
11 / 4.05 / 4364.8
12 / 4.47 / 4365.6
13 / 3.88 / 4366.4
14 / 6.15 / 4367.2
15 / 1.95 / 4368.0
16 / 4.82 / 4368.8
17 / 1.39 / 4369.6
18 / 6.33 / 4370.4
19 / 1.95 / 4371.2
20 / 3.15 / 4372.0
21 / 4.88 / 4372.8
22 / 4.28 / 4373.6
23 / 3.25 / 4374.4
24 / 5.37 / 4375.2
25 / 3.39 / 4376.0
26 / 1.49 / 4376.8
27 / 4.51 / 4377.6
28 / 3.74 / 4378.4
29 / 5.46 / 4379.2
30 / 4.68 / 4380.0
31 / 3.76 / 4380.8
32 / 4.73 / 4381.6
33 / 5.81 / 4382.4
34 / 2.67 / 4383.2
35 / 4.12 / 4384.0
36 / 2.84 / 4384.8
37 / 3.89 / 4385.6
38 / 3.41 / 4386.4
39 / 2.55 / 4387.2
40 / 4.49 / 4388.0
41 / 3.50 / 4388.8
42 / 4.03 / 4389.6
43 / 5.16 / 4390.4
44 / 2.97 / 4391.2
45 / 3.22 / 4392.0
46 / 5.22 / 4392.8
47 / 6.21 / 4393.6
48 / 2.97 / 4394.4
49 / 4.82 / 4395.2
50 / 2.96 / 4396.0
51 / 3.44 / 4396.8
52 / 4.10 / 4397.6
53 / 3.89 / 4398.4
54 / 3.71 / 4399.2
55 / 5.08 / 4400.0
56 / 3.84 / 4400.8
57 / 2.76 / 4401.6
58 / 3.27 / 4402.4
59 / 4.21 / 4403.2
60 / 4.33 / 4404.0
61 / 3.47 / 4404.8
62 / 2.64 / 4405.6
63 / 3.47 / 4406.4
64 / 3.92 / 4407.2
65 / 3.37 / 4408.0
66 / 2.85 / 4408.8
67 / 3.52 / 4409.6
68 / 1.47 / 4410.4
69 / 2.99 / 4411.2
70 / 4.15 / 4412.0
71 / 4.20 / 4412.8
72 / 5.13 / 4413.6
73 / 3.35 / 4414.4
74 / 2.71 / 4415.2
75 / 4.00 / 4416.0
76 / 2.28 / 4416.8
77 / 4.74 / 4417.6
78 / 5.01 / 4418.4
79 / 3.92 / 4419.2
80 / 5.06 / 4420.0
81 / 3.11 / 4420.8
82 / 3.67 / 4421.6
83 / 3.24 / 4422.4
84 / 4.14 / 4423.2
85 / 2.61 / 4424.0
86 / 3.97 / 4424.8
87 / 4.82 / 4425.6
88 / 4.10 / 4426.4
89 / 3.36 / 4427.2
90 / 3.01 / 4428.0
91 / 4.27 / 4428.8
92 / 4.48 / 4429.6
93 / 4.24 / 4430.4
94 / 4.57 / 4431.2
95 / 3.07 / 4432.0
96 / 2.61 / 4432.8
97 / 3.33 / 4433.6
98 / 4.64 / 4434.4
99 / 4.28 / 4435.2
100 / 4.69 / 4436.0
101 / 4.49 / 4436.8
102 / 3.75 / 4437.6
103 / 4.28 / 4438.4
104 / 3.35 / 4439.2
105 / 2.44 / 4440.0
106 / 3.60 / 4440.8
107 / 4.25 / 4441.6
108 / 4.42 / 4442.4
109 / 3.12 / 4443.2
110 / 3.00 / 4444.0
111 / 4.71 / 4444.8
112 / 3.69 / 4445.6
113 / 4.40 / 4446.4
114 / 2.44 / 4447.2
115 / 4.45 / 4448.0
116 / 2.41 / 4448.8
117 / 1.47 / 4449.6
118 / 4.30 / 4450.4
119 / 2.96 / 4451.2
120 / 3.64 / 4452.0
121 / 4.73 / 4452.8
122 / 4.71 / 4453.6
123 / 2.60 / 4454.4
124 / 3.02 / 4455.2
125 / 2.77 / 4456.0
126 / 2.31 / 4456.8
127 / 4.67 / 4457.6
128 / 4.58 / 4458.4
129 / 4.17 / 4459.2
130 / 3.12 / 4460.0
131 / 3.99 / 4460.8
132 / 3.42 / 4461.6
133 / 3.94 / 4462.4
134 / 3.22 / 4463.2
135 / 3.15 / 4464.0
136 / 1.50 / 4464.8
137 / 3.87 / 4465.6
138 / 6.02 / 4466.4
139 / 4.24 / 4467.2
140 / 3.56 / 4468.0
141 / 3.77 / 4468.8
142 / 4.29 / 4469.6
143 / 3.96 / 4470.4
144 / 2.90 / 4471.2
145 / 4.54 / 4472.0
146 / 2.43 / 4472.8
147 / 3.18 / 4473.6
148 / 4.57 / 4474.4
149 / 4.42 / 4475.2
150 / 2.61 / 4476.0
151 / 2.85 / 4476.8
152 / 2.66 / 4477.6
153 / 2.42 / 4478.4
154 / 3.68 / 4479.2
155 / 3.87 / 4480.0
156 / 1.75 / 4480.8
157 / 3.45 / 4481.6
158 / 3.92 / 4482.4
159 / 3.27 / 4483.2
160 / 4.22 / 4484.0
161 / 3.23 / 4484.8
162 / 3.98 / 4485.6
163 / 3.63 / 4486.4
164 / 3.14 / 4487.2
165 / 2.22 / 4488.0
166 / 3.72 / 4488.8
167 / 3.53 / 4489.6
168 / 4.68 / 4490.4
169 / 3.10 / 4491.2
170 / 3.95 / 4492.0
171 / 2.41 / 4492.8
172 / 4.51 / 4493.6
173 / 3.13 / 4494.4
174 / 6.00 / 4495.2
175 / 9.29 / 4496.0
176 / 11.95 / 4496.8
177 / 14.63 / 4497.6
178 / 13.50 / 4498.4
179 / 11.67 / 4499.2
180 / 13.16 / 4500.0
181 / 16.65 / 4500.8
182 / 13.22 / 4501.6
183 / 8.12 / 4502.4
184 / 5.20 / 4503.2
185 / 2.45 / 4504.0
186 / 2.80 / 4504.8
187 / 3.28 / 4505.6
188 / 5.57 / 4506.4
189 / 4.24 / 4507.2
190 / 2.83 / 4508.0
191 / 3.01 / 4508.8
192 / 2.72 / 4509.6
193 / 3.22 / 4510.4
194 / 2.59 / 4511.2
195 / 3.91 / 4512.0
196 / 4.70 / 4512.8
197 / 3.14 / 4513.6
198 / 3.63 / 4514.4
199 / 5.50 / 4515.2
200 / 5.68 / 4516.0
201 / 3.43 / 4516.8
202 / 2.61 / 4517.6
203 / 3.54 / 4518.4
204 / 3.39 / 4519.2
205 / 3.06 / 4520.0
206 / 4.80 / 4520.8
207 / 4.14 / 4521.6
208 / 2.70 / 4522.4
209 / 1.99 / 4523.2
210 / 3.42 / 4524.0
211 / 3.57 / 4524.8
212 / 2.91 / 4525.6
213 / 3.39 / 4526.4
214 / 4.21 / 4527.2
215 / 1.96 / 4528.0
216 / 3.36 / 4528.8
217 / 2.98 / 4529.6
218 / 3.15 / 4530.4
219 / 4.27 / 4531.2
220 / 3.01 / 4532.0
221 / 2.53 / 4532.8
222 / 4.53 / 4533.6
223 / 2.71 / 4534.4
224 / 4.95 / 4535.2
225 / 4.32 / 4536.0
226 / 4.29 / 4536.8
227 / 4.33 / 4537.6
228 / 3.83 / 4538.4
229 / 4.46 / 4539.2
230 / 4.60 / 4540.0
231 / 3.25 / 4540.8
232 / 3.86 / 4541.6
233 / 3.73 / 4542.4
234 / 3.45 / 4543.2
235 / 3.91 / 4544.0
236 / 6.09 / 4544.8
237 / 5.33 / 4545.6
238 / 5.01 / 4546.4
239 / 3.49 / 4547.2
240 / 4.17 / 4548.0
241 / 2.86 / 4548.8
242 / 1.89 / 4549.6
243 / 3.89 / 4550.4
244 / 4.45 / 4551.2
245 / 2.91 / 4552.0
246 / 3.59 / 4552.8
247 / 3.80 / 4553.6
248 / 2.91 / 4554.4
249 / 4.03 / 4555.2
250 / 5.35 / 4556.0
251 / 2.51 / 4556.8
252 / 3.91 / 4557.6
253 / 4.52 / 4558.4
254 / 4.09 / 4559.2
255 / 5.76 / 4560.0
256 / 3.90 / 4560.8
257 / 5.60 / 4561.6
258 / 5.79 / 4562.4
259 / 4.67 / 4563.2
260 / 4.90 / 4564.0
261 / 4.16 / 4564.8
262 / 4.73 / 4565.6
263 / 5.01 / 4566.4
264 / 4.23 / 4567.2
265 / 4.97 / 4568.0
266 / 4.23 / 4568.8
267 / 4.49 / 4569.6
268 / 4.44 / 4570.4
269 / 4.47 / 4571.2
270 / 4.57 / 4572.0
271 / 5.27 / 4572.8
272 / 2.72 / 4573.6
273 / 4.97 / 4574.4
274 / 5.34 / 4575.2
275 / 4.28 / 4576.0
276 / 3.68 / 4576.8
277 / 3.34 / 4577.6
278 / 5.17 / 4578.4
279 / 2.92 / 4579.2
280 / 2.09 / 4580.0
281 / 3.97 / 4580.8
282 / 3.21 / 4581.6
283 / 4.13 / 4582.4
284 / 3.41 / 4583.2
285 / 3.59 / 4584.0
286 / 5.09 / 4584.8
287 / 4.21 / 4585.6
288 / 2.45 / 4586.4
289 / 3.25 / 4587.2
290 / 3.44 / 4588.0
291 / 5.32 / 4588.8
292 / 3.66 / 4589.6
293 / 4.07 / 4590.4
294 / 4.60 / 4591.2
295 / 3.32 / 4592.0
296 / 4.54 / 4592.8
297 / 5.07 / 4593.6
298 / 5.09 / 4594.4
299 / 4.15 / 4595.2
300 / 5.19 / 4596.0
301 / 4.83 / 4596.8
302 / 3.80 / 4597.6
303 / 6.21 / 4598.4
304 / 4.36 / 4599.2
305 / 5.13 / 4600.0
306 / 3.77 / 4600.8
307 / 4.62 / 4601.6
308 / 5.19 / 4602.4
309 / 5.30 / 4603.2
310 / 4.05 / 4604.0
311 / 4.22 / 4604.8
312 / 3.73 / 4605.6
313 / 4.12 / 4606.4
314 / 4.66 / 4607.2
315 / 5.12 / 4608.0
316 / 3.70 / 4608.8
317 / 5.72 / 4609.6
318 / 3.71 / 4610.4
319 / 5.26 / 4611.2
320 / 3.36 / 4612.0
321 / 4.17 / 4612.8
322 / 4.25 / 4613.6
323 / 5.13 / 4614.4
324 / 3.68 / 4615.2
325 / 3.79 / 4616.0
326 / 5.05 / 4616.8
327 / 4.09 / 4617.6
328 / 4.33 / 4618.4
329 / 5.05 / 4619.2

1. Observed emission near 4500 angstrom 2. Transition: [O II]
